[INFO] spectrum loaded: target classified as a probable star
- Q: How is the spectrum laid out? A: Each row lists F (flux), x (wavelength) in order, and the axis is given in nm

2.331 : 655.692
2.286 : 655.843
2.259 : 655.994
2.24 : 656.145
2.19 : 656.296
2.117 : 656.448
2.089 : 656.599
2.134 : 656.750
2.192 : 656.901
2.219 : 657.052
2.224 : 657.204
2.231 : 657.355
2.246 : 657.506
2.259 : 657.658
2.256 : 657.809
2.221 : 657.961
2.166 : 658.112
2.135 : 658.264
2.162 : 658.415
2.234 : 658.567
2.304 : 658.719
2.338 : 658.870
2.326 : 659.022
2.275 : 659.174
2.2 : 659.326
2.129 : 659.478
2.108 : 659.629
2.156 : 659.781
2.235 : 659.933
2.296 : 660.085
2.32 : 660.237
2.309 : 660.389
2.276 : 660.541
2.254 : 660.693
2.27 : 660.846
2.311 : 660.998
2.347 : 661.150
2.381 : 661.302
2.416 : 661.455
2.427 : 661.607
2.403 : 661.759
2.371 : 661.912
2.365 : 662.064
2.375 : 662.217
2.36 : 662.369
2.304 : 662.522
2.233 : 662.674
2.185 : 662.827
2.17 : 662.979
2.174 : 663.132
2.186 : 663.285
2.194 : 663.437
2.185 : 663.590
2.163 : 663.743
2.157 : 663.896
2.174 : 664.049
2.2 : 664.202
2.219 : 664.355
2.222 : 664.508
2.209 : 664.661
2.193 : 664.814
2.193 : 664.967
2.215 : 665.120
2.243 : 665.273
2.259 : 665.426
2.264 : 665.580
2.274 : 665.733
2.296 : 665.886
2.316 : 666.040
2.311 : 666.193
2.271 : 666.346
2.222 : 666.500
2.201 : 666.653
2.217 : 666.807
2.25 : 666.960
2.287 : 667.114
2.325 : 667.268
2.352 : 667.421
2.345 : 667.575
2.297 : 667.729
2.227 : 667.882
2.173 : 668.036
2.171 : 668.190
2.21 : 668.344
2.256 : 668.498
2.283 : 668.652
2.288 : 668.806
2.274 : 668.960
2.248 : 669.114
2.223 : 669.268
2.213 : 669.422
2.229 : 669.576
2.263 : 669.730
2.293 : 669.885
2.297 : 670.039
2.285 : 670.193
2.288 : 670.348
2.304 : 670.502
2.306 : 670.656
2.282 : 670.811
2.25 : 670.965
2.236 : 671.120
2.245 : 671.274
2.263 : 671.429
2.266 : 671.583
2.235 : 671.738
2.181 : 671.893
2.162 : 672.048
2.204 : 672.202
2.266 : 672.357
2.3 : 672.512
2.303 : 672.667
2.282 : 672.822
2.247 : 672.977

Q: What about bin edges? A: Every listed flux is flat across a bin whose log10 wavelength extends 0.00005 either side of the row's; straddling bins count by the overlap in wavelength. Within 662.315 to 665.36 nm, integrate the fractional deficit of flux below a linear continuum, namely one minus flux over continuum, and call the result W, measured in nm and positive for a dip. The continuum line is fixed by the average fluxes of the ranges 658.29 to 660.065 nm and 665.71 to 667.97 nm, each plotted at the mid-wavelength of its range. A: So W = 0.07 nm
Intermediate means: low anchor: 2.22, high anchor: 2.28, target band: 2.21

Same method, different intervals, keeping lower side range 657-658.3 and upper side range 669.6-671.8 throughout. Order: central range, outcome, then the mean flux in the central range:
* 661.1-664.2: -0.05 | 2.28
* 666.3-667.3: 0.00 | 2.25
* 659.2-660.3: 0.01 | 2.21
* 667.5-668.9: 0.01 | 2.25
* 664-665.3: 0.02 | 2.21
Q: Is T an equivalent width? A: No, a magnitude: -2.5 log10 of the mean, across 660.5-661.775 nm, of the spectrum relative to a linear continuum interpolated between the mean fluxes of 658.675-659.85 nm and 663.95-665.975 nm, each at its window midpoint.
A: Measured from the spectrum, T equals -0.05 mag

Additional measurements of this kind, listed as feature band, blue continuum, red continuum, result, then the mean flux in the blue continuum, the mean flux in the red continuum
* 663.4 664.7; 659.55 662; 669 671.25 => 0.05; 2.31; 2.27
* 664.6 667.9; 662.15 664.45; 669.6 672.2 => -0.01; 2.22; 2.26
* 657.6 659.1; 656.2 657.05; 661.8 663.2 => -0.02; 2.15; 2.29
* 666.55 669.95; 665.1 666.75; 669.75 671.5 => 0.01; 2.26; 2.28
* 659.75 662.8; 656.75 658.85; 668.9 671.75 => -0.04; 2.22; 2.26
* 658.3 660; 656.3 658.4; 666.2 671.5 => -0.01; 2.19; 2.26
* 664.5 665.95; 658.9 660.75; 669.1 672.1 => 0.01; 2.24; 2.25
